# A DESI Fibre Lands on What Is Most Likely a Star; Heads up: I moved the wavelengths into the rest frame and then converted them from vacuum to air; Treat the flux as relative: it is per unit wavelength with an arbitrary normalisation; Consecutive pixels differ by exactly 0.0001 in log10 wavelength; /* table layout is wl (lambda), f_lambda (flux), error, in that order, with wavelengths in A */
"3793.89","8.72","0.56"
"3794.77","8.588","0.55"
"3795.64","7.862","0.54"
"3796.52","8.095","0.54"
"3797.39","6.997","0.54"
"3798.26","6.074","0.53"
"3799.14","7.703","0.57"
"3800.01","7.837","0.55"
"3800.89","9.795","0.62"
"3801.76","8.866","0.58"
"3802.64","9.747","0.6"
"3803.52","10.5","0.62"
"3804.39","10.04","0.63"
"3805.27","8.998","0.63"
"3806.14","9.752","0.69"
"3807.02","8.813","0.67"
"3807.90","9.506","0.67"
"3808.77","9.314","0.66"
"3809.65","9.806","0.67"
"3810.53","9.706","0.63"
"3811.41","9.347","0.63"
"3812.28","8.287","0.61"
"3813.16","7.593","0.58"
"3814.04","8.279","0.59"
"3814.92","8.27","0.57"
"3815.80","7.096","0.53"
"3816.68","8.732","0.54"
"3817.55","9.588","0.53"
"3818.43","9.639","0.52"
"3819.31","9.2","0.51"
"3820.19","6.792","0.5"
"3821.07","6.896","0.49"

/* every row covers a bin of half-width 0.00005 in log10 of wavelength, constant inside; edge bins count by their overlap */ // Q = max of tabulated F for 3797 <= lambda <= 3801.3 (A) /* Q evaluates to 9.795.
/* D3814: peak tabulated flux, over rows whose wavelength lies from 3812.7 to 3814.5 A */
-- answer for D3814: 8.279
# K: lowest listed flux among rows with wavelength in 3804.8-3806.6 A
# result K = 8.998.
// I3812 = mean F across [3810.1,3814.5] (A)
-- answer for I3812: 8.64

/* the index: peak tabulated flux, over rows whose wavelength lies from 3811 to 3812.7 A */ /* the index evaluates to 9.347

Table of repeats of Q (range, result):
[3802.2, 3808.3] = 10.5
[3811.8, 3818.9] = 9.639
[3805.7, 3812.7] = 9.806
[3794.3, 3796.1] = 8.588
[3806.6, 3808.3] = 9.506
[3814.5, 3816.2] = 8.27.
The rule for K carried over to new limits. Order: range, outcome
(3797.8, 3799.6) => 6.074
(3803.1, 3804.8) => 10.04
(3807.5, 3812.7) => 8.287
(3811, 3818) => 7.096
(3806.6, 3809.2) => 8.813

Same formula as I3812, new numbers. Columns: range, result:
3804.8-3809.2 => 9.29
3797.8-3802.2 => 8.05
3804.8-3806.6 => 9.37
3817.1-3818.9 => 9.64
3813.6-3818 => 8.4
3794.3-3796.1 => 8.19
